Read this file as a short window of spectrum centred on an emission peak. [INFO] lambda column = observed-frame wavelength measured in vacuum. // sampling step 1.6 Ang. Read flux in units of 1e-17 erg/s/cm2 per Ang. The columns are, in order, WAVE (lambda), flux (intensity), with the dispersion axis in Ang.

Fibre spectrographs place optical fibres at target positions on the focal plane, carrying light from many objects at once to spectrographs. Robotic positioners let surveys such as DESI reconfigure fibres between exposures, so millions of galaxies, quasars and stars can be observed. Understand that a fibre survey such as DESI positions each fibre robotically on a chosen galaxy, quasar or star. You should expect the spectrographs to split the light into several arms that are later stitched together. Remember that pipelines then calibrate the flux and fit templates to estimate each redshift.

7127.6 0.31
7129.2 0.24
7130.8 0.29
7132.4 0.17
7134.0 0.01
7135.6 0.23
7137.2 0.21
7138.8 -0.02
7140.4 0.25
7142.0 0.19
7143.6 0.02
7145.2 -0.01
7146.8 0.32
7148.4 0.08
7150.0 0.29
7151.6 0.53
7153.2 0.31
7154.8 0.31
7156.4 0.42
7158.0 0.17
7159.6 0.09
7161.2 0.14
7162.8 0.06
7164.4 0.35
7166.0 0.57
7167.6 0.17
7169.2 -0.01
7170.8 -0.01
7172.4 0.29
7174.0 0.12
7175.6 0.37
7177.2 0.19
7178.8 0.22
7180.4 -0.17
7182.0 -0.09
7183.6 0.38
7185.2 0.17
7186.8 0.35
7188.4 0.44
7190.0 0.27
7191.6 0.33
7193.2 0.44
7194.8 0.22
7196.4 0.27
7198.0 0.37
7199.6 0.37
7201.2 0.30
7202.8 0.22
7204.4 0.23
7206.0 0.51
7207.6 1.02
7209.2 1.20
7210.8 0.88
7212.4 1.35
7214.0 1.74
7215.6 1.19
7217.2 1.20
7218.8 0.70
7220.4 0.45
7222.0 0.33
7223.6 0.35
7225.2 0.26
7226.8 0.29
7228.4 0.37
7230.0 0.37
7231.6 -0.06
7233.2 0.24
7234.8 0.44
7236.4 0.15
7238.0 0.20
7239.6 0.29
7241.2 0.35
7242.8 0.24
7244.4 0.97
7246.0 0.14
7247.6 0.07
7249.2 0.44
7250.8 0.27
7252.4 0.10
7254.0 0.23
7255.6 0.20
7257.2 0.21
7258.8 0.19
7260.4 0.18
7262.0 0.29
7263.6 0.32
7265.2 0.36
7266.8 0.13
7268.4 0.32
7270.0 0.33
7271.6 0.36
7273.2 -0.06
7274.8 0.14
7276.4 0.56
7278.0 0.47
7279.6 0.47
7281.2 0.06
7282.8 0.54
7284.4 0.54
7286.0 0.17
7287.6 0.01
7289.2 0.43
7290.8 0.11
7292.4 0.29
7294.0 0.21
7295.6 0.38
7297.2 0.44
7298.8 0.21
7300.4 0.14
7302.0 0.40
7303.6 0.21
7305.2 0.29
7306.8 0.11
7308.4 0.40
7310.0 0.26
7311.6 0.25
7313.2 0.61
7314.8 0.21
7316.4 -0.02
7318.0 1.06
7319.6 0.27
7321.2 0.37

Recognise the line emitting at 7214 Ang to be [O II] 3727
